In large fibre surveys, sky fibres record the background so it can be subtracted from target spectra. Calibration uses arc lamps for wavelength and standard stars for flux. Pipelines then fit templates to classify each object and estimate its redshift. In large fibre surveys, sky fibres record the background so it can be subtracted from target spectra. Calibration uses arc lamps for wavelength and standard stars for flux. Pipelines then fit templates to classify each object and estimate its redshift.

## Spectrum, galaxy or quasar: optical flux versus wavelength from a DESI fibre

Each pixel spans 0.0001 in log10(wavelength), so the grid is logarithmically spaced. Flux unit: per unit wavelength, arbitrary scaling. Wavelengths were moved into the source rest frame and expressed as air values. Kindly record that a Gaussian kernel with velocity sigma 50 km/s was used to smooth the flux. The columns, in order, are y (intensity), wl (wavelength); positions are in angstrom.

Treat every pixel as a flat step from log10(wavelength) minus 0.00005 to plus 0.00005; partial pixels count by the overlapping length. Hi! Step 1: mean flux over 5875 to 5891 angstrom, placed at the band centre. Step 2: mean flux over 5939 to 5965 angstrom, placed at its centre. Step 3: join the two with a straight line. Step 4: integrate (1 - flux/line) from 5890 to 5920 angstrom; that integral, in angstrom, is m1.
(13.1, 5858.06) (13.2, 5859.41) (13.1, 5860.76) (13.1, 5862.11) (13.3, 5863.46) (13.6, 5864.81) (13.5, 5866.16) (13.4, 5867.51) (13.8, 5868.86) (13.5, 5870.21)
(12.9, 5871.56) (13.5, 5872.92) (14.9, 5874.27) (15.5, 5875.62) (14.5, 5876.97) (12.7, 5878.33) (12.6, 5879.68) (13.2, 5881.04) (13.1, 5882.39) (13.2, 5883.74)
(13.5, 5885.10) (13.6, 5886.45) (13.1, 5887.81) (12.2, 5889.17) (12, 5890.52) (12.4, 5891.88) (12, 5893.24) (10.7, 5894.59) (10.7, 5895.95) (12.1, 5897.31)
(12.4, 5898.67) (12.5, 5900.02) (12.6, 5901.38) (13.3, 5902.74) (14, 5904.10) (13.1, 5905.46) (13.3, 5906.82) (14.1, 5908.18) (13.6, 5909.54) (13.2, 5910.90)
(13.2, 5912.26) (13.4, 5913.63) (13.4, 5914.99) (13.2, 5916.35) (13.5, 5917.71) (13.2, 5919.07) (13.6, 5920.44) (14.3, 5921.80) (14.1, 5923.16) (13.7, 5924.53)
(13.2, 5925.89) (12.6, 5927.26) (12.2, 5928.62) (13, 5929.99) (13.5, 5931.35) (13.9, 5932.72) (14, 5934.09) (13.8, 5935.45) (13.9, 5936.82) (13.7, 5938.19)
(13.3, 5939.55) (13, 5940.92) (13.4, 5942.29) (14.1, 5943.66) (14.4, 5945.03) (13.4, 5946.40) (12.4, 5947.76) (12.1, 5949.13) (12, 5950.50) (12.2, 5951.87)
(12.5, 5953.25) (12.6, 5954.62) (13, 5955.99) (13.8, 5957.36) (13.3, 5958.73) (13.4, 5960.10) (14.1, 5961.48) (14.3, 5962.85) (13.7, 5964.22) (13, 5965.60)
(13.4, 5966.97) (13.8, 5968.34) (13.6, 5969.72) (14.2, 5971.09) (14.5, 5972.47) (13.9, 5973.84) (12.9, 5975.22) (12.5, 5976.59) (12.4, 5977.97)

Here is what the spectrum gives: 1.0 angstrom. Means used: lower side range 13.3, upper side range 13.2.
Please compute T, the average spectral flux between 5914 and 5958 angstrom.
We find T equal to 13.3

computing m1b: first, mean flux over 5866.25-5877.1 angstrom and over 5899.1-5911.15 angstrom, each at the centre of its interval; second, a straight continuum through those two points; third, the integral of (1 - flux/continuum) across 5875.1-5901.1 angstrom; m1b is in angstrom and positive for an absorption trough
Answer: 1.8 angstrom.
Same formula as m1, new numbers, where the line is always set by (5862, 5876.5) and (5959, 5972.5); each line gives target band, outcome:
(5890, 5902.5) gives 1.6 angstrom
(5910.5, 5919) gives 0.3 angstrom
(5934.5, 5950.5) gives 0.5 angstrom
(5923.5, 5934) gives 0.4 angstrom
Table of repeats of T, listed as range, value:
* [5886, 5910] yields 12.6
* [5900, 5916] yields 13.3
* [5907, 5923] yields 13.5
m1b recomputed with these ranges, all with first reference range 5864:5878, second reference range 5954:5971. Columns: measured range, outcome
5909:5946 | 0.5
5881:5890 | 0.5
